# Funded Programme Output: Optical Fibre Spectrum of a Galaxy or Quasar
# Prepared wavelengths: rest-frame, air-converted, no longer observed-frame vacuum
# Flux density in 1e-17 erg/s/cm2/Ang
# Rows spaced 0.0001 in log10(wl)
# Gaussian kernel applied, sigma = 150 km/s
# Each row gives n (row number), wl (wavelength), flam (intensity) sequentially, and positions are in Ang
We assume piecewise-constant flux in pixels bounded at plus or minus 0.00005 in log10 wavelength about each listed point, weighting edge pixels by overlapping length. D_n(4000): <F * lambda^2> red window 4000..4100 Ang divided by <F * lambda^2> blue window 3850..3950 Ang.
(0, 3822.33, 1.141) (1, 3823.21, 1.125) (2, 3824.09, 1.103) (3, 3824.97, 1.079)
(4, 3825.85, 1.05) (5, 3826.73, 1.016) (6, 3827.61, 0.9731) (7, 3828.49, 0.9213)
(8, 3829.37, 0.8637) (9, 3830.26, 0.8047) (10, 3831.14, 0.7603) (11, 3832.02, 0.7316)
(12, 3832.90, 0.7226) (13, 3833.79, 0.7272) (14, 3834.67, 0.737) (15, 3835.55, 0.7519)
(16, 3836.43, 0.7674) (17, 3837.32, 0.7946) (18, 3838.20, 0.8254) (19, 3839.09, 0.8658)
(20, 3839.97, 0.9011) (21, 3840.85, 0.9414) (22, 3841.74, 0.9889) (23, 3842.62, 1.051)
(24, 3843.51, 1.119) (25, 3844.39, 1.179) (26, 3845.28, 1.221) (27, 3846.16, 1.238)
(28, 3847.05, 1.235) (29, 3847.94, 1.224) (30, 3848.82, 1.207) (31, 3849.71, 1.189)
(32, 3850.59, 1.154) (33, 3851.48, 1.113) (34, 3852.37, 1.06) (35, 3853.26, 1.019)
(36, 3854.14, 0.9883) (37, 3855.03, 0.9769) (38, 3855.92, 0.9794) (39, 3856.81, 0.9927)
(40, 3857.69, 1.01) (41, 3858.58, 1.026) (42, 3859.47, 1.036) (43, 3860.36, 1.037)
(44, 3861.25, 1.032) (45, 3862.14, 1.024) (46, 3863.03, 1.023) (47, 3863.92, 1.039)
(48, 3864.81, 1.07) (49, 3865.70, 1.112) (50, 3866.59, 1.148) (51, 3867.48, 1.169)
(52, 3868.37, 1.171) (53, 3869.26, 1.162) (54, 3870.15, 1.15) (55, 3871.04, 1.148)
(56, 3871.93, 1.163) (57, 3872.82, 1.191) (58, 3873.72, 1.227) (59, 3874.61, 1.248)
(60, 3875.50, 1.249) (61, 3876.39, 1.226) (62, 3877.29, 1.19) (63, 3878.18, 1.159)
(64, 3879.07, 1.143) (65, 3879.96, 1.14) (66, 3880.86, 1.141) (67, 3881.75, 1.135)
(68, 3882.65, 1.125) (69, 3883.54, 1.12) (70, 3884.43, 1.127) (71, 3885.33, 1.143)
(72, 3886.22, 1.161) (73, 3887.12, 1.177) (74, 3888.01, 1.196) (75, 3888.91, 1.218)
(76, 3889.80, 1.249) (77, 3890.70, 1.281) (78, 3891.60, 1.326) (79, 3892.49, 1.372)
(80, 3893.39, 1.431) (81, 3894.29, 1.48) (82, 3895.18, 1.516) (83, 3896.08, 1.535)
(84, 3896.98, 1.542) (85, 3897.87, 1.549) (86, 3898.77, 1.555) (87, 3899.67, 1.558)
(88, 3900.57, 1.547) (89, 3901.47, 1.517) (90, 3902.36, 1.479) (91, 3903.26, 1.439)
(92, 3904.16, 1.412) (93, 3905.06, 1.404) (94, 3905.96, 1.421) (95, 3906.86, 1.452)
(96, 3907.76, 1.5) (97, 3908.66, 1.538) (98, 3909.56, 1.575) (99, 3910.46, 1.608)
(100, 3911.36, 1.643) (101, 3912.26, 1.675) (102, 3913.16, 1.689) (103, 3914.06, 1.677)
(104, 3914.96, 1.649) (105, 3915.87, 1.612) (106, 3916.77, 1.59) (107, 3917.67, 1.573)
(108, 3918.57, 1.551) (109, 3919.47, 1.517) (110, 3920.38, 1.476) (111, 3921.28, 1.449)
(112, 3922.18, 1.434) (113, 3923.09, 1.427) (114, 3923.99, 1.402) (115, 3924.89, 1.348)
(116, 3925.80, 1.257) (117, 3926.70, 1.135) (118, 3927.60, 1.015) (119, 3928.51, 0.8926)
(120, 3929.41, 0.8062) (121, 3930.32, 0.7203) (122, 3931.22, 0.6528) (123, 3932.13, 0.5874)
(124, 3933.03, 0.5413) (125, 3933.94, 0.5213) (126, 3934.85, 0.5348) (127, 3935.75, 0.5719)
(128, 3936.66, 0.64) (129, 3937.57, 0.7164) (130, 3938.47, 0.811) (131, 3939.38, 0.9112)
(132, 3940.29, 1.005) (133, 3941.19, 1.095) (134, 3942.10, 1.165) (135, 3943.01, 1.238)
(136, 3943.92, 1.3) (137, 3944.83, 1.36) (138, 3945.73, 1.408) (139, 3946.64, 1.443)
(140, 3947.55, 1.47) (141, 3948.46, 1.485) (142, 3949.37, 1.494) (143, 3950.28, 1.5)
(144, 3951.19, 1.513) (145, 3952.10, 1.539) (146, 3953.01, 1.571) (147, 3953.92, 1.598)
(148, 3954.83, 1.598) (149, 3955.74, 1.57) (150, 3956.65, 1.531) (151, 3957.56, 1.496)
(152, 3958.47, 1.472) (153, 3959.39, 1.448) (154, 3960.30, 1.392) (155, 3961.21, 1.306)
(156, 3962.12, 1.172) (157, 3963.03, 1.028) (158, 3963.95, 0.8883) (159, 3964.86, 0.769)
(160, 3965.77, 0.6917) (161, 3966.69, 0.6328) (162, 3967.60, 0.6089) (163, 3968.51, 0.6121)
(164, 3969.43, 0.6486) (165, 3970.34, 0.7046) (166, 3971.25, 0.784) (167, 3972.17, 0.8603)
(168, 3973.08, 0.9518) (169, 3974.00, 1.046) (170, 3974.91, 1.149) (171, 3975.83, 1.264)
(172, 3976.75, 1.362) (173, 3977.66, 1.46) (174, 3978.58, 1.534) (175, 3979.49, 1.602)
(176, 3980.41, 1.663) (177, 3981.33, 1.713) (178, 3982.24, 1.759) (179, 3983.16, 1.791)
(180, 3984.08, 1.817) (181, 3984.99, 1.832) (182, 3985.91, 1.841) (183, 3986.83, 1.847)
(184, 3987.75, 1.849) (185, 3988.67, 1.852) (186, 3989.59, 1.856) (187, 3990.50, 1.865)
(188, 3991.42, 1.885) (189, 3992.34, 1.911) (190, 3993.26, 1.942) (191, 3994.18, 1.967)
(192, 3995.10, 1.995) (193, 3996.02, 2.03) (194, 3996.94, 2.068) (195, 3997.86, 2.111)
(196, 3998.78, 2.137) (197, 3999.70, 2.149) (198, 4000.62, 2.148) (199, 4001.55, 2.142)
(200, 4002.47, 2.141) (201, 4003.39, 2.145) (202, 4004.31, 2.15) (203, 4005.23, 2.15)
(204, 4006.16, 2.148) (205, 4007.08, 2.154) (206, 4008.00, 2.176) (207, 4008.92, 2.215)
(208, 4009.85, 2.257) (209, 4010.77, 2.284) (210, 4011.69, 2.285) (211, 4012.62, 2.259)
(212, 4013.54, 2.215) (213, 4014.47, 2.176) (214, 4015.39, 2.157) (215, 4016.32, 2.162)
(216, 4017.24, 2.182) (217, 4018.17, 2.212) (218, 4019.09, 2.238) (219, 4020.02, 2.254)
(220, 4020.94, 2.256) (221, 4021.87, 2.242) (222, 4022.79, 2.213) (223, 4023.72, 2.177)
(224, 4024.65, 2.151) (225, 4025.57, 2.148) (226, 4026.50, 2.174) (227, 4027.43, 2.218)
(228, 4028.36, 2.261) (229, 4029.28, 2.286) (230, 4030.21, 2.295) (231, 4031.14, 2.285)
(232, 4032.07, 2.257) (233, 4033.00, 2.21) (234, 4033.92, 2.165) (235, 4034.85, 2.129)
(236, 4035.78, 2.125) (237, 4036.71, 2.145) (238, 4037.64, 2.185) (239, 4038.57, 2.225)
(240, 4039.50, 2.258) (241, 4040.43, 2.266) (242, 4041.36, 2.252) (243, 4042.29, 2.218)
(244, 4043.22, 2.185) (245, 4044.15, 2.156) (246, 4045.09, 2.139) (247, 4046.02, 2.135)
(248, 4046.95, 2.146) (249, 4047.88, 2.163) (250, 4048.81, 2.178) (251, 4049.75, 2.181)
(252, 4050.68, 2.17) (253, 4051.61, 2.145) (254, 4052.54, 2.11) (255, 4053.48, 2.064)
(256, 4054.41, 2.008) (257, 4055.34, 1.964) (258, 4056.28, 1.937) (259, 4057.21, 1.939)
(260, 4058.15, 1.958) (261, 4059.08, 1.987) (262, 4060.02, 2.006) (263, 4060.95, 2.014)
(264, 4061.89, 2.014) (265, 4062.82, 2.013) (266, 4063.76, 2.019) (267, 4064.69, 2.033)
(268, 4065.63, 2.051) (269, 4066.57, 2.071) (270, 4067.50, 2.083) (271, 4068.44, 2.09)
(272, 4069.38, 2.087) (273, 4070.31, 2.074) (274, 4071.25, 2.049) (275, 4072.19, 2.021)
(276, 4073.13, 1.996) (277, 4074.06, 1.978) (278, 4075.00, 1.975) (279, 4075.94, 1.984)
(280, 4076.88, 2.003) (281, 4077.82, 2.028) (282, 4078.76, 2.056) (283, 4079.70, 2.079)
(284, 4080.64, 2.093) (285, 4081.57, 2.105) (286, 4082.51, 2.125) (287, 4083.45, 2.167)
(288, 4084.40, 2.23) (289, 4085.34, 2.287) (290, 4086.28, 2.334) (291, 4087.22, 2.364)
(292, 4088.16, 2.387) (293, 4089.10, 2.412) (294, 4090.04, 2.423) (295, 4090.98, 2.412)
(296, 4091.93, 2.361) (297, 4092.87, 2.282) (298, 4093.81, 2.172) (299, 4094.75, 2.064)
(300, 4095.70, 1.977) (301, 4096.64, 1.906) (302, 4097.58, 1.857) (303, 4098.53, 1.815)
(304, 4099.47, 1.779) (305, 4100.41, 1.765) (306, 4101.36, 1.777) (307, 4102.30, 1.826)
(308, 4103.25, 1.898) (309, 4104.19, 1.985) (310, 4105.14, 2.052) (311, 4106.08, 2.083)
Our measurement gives 1.9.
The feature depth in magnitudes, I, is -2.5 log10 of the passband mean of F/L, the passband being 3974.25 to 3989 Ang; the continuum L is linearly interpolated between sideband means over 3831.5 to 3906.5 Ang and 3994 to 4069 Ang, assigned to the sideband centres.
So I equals 0.13 mag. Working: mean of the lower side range 1.16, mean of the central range 1.64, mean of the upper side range 2.15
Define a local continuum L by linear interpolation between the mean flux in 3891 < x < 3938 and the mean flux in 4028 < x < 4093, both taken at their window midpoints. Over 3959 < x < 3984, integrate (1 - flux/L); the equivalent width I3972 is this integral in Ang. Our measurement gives 7.4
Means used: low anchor 1.31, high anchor 2.14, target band 1.15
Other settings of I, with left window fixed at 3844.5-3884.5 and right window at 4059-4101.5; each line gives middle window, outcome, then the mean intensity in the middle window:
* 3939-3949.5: 0.16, 1.28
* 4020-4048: -0.17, 2.2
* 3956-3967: 0.31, 1.17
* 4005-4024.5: -0.23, 2.21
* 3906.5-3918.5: -0.19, 1.6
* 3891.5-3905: -0.17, 1.49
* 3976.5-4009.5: -0.14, 1.93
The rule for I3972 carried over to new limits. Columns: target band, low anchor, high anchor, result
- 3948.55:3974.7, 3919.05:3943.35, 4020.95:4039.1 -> 3.40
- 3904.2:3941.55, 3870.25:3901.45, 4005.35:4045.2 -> 7.31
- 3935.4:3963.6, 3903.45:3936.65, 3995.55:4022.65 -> 5.18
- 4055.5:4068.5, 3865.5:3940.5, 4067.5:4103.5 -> -0.22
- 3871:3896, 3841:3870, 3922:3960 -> -2.49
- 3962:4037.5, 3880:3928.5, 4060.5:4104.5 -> -2.12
